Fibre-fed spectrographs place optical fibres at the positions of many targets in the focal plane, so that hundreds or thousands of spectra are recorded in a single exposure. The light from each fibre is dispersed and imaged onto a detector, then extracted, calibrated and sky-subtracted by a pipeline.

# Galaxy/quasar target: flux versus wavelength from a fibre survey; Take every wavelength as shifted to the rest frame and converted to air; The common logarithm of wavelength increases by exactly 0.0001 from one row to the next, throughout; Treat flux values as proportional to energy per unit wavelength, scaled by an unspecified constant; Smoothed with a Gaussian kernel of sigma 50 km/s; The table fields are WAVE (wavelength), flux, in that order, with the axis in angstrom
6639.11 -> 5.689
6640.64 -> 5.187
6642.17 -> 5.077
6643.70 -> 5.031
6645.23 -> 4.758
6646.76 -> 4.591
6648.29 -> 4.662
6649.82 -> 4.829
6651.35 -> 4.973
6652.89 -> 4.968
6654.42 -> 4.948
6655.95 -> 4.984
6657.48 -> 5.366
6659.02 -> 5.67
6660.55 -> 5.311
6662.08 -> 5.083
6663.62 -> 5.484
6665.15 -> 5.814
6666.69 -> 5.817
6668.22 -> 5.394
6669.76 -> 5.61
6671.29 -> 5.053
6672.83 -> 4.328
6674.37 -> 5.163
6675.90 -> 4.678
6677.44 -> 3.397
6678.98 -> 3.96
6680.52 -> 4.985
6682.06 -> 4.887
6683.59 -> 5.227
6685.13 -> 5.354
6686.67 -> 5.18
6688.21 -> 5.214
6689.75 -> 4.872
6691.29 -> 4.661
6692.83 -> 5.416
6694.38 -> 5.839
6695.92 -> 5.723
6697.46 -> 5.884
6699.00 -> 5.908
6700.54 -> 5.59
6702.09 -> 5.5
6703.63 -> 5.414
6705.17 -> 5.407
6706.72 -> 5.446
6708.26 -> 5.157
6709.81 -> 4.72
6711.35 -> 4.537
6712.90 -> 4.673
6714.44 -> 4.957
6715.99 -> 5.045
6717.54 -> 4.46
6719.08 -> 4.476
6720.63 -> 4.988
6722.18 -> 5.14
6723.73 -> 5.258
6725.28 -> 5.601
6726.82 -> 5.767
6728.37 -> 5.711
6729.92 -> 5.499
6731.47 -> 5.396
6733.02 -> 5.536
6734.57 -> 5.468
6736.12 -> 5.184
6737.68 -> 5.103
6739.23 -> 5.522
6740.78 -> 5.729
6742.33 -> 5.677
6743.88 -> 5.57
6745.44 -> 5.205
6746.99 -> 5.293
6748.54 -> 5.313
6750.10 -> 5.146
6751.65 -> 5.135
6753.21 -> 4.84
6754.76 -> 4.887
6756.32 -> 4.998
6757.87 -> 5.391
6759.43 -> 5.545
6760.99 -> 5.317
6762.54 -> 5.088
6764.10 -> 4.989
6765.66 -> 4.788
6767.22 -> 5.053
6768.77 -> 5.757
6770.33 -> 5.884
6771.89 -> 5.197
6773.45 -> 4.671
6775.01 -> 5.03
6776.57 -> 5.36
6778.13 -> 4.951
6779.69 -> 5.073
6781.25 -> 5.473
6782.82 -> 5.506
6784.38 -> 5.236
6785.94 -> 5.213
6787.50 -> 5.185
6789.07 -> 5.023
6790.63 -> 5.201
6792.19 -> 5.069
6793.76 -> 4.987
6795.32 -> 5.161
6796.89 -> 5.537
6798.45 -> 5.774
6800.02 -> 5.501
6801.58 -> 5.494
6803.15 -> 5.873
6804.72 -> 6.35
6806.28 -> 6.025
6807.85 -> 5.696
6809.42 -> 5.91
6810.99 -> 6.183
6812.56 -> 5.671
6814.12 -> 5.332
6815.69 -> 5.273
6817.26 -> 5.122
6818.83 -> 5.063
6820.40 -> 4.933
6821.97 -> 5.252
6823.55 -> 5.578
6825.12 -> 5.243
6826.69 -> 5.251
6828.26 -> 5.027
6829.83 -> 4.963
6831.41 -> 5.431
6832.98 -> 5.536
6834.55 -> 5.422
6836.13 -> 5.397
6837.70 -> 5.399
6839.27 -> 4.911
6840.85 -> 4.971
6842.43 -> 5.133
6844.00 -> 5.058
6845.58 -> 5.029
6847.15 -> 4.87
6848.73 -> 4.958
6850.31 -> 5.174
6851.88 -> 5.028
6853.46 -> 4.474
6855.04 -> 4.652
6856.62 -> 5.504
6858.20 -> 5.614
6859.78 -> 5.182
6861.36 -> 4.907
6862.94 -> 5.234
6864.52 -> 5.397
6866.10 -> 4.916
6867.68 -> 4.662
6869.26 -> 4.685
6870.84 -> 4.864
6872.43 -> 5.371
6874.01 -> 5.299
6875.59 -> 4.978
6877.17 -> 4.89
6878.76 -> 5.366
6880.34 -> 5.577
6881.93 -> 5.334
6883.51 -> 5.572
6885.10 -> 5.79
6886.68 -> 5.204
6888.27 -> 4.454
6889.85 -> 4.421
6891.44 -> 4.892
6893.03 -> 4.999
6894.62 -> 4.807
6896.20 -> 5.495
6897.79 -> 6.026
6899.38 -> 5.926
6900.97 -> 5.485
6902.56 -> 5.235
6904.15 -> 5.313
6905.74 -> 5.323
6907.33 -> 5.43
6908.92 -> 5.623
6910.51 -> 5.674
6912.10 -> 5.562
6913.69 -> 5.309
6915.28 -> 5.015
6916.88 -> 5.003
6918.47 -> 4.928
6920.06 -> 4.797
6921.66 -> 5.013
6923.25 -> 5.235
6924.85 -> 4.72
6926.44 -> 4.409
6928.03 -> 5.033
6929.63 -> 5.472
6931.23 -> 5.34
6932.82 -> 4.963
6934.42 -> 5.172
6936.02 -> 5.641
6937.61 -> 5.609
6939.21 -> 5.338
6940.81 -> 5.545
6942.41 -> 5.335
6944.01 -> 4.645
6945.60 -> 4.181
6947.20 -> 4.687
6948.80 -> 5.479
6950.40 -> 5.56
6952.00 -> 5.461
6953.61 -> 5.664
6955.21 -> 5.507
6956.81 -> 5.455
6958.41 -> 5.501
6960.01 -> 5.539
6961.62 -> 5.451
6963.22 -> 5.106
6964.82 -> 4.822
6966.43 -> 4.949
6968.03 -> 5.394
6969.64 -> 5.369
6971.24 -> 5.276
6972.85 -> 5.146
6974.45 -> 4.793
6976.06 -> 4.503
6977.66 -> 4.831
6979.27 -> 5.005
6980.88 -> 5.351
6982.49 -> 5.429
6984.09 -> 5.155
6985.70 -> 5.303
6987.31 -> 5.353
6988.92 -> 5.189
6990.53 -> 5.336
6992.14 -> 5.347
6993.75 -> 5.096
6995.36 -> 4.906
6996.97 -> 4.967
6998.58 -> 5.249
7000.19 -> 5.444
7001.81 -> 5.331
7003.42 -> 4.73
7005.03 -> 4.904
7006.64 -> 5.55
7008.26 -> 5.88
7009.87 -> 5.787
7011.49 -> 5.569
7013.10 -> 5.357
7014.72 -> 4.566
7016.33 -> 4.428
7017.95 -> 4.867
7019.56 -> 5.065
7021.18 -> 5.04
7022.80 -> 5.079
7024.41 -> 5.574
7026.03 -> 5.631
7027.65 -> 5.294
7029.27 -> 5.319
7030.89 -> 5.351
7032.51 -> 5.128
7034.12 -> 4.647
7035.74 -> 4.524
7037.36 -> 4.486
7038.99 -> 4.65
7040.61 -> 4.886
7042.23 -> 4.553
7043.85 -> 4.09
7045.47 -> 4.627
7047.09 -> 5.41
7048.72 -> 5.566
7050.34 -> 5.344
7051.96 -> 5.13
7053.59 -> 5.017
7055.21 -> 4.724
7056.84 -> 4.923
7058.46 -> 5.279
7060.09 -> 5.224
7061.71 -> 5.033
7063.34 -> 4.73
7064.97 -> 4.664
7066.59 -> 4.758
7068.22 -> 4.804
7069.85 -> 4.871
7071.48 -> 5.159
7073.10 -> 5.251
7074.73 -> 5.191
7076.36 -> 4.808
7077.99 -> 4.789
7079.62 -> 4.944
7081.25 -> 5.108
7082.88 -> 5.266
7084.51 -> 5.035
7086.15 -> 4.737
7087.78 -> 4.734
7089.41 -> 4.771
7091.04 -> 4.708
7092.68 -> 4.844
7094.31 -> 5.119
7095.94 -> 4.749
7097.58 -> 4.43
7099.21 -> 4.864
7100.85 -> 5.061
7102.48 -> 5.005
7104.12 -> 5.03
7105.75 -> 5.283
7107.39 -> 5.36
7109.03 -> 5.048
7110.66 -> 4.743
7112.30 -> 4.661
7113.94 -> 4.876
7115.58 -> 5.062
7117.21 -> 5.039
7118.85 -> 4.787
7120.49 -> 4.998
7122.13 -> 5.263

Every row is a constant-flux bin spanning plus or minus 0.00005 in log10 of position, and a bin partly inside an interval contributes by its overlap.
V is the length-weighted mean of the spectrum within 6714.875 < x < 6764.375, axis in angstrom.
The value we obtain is 5.26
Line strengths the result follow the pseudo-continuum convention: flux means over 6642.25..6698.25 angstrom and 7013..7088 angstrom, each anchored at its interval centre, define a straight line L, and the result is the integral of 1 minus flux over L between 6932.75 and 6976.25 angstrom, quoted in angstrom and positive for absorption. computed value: -2.0 angstrom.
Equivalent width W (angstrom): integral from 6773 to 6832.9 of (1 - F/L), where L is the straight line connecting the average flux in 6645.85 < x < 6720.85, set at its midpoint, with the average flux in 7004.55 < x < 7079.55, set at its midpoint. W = -3.4 angstrom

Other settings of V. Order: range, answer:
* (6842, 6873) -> 5.03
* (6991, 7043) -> 5.1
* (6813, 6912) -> 5.2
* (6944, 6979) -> 5.16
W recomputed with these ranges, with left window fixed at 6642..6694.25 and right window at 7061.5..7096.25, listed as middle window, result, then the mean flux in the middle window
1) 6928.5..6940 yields -0.93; 5.35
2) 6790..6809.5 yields -2.27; 5.57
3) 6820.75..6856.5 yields -1.06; 5.13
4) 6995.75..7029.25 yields -1.92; 5.21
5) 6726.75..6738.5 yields -1.00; 5.44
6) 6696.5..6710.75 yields -1.19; 5.44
